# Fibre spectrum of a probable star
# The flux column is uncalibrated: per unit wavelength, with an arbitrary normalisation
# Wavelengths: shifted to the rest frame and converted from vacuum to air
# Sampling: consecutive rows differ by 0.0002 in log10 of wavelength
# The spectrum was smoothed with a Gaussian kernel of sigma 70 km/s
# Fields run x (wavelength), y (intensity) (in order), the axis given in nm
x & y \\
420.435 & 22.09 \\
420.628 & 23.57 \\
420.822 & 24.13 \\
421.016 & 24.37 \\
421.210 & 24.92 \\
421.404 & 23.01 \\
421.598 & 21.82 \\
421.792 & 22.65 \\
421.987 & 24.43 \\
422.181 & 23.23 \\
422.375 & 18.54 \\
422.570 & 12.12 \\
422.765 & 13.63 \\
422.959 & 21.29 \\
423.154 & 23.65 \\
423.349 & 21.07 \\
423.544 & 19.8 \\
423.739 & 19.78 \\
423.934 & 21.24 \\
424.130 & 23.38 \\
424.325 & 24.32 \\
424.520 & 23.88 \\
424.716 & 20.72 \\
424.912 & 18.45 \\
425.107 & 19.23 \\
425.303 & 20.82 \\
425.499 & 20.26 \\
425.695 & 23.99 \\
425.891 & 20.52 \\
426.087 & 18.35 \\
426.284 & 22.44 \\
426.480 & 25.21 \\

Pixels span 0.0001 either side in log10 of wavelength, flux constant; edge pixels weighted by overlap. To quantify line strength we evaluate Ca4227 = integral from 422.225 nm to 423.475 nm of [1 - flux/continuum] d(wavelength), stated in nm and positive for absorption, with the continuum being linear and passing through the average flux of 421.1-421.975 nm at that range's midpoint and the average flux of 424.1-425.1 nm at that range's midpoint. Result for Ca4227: 0.22 nm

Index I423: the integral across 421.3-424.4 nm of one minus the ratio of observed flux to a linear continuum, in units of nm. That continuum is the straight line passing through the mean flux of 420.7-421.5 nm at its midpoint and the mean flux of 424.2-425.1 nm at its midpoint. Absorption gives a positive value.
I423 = 0.271 nm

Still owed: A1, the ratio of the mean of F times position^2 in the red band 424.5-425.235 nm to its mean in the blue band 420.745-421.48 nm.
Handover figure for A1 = 0.85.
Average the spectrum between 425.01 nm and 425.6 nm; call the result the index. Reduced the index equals 20.1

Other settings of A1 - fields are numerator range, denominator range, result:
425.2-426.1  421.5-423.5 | 1.05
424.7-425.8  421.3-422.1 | 0.91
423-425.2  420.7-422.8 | 1.01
